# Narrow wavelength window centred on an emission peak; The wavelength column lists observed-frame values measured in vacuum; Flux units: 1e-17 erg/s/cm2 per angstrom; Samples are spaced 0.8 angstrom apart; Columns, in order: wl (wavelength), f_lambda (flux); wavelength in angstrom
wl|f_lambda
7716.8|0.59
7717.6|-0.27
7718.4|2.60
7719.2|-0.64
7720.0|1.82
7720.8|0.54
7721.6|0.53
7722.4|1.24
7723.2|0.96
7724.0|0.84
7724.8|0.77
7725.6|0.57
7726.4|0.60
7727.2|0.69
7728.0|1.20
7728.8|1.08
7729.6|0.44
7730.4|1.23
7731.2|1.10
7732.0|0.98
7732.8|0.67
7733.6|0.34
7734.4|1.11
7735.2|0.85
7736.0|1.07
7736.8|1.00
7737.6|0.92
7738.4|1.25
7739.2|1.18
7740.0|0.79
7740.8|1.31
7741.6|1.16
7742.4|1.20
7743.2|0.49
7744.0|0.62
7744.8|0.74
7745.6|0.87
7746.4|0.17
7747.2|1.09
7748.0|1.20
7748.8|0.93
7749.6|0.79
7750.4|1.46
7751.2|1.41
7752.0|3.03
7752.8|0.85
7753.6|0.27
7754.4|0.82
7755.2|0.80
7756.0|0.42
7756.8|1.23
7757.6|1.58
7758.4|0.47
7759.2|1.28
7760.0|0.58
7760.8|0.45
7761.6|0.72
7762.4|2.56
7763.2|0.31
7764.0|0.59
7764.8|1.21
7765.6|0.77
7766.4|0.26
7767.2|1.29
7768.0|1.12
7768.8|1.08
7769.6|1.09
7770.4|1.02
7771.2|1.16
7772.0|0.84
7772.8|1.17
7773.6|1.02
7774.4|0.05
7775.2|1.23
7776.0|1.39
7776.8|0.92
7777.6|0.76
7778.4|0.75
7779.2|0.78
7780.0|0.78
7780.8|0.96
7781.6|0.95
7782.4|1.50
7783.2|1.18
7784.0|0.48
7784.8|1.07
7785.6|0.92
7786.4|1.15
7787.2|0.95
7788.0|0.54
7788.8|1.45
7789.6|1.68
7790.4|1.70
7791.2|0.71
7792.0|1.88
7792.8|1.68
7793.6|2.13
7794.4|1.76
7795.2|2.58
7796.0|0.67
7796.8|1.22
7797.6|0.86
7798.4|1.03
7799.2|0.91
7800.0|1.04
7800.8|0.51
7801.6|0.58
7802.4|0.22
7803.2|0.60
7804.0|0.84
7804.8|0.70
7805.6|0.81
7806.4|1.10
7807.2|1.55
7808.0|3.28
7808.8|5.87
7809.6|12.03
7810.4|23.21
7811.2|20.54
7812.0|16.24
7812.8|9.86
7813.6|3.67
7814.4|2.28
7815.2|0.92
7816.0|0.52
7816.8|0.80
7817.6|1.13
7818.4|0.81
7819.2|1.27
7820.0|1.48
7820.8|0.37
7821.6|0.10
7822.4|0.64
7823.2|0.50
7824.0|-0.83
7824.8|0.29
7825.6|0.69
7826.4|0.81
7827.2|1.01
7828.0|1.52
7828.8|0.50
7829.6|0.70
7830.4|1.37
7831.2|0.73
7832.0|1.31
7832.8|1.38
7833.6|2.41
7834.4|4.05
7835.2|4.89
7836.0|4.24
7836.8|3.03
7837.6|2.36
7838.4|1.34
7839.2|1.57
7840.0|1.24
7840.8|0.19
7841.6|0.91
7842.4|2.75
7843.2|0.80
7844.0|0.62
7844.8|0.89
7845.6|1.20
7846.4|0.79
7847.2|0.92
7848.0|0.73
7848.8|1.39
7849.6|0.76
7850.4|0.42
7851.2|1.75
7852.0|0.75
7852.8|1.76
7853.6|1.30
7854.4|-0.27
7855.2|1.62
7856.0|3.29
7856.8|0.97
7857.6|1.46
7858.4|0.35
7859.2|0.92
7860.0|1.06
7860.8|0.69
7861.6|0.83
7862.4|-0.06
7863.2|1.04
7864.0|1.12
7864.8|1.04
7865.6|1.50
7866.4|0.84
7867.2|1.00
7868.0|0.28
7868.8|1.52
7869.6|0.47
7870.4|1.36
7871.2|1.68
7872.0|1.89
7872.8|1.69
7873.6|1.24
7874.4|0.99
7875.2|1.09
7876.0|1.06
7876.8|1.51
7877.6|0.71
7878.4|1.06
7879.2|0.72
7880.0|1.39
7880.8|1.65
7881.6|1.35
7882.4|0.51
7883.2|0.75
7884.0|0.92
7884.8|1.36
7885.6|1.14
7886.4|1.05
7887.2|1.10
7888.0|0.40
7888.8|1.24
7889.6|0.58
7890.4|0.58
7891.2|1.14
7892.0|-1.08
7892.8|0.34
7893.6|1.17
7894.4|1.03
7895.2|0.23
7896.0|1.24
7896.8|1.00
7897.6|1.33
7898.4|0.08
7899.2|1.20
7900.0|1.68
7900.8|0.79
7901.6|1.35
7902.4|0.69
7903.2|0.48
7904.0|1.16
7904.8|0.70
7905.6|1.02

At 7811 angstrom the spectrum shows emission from H-alpha 6563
